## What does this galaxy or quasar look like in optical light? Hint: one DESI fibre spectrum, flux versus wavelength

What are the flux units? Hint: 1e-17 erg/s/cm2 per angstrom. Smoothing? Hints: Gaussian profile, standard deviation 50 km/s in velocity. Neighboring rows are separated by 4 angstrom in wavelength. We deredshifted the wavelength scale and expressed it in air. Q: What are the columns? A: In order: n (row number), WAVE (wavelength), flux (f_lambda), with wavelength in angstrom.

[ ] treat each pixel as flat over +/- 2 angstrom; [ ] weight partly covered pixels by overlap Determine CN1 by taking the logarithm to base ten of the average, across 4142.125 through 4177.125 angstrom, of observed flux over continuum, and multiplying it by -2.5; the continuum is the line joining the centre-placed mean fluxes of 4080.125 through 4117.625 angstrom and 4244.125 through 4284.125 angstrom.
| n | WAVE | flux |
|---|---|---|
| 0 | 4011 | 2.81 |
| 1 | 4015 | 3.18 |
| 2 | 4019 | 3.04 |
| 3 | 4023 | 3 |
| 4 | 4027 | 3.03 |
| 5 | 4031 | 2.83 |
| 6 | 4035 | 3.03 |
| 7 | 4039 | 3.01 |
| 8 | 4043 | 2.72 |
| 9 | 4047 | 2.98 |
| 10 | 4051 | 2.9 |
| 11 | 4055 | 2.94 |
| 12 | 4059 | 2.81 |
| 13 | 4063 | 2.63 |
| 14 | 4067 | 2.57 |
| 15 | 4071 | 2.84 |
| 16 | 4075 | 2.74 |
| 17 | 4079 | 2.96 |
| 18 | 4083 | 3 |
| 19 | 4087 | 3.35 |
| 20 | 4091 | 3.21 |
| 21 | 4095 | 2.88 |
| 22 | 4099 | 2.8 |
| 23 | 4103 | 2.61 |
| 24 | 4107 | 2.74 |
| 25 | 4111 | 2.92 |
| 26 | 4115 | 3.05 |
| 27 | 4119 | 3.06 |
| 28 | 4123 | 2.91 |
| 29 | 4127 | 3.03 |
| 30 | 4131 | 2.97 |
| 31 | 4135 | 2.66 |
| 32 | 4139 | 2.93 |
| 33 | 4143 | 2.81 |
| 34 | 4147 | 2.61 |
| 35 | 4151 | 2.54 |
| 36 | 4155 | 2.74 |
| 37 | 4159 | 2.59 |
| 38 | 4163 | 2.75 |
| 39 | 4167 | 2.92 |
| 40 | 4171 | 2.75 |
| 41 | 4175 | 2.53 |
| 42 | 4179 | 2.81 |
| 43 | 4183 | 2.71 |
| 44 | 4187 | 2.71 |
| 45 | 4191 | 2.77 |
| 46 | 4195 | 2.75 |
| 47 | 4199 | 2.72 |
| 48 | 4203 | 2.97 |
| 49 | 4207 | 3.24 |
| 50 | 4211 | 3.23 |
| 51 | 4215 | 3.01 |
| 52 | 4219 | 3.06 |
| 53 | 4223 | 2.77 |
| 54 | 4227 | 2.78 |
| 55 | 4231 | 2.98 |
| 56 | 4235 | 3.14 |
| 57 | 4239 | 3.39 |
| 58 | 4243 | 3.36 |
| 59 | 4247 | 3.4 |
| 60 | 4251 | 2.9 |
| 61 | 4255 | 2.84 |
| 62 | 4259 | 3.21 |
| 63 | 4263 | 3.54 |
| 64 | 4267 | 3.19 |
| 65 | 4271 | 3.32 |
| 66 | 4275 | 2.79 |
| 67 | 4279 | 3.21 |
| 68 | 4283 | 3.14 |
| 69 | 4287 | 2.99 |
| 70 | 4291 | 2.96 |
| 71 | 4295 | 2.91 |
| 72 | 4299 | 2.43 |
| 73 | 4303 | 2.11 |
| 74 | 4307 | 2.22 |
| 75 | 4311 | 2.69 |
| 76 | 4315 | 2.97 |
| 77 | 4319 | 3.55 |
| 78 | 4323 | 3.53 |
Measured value 0.13 mag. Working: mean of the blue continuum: 2.95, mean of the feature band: 2.69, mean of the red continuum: 3.16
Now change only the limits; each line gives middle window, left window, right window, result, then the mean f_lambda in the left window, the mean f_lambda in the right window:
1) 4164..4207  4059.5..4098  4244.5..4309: 0.05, 2.9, 2.95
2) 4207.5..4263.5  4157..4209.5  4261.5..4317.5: -0.10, 2.79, 2.89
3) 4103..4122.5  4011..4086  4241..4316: 0.00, 2.9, 2.96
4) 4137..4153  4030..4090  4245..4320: 0.08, 2.89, 2.96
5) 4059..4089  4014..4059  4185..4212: 0.03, 2.96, 2.9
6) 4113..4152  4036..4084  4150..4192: -0.04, 2.84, 2.71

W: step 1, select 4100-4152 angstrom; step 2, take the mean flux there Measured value 2.84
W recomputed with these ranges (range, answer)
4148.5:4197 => 2.71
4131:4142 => 2.83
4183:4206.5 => 2.81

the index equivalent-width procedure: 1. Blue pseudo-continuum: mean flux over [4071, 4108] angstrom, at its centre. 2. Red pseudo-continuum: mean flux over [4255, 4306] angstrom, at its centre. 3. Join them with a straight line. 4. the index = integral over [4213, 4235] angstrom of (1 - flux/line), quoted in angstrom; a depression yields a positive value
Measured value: 0.1 angstrom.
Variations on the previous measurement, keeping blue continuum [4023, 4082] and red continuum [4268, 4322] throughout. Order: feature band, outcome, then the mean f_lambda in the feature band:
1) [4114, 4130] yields -0.8 angstrom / 3.01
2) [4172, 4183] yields 0.7 angstrom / 2.68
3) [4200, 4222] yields -1.5 angstrom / 3.07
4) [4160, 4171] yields 0.3 angstrom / 2.8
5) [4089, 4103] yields -0.2 angstrom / 2.91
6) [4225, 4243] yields -1.4 angstrom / 3.1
